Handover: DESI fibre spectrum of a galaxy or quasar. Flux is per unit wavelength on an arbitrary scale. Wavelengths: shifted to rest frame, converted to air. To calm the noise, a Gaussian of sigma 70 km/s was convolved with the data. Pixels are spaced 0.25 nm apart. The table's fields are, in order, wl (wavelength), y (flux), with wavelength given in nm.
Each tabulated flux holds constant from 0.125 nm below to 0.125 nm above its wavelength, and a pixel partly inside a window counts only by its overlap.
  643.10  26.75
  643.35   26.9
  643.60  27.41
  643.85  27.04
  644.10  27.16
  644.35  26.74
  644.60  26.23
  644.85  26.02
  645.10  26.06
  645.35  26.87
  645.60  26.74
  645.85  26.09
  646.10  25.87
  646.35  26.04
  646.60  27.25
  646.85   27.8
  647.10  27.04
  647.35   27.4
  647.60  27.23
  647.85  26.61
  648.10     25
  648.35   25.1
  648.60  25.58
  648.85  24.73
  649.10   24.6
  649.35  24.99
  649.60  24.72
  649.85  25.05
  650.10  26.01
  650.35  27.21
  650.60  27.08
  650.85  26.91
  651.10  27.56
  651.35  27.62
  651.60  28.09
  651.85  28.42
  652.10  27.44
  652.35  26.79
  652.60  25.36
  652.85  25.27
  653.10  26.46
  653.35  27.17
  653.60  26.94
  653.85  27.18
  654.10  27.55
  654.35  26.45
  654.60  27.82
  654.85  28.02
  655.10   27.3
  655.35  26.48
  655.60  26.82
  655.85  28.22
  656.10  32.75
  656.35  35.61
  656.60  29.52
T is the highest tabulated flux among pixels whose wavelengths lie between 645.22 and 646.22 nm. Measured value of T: 26.87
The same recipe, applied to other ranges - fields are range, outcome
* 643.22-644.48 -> 27.41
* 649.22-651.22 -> 27.56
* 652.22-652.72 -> 26.79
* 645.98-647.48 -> 27.8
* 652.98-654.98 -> 28.02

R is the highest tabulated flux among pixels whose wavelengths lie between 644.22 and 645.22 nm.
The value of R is 26.74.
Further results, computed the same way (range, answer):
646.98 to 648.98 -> 27.4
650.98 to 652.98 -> 28.42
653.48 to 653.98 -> 27.18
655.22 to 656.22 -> 32.75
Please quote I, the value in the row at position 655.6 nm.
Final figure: 26.82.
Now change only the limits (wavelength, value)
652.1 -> 27.44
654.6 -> 27.82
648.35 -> 25.1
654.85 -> 28.02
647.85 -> 26.61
